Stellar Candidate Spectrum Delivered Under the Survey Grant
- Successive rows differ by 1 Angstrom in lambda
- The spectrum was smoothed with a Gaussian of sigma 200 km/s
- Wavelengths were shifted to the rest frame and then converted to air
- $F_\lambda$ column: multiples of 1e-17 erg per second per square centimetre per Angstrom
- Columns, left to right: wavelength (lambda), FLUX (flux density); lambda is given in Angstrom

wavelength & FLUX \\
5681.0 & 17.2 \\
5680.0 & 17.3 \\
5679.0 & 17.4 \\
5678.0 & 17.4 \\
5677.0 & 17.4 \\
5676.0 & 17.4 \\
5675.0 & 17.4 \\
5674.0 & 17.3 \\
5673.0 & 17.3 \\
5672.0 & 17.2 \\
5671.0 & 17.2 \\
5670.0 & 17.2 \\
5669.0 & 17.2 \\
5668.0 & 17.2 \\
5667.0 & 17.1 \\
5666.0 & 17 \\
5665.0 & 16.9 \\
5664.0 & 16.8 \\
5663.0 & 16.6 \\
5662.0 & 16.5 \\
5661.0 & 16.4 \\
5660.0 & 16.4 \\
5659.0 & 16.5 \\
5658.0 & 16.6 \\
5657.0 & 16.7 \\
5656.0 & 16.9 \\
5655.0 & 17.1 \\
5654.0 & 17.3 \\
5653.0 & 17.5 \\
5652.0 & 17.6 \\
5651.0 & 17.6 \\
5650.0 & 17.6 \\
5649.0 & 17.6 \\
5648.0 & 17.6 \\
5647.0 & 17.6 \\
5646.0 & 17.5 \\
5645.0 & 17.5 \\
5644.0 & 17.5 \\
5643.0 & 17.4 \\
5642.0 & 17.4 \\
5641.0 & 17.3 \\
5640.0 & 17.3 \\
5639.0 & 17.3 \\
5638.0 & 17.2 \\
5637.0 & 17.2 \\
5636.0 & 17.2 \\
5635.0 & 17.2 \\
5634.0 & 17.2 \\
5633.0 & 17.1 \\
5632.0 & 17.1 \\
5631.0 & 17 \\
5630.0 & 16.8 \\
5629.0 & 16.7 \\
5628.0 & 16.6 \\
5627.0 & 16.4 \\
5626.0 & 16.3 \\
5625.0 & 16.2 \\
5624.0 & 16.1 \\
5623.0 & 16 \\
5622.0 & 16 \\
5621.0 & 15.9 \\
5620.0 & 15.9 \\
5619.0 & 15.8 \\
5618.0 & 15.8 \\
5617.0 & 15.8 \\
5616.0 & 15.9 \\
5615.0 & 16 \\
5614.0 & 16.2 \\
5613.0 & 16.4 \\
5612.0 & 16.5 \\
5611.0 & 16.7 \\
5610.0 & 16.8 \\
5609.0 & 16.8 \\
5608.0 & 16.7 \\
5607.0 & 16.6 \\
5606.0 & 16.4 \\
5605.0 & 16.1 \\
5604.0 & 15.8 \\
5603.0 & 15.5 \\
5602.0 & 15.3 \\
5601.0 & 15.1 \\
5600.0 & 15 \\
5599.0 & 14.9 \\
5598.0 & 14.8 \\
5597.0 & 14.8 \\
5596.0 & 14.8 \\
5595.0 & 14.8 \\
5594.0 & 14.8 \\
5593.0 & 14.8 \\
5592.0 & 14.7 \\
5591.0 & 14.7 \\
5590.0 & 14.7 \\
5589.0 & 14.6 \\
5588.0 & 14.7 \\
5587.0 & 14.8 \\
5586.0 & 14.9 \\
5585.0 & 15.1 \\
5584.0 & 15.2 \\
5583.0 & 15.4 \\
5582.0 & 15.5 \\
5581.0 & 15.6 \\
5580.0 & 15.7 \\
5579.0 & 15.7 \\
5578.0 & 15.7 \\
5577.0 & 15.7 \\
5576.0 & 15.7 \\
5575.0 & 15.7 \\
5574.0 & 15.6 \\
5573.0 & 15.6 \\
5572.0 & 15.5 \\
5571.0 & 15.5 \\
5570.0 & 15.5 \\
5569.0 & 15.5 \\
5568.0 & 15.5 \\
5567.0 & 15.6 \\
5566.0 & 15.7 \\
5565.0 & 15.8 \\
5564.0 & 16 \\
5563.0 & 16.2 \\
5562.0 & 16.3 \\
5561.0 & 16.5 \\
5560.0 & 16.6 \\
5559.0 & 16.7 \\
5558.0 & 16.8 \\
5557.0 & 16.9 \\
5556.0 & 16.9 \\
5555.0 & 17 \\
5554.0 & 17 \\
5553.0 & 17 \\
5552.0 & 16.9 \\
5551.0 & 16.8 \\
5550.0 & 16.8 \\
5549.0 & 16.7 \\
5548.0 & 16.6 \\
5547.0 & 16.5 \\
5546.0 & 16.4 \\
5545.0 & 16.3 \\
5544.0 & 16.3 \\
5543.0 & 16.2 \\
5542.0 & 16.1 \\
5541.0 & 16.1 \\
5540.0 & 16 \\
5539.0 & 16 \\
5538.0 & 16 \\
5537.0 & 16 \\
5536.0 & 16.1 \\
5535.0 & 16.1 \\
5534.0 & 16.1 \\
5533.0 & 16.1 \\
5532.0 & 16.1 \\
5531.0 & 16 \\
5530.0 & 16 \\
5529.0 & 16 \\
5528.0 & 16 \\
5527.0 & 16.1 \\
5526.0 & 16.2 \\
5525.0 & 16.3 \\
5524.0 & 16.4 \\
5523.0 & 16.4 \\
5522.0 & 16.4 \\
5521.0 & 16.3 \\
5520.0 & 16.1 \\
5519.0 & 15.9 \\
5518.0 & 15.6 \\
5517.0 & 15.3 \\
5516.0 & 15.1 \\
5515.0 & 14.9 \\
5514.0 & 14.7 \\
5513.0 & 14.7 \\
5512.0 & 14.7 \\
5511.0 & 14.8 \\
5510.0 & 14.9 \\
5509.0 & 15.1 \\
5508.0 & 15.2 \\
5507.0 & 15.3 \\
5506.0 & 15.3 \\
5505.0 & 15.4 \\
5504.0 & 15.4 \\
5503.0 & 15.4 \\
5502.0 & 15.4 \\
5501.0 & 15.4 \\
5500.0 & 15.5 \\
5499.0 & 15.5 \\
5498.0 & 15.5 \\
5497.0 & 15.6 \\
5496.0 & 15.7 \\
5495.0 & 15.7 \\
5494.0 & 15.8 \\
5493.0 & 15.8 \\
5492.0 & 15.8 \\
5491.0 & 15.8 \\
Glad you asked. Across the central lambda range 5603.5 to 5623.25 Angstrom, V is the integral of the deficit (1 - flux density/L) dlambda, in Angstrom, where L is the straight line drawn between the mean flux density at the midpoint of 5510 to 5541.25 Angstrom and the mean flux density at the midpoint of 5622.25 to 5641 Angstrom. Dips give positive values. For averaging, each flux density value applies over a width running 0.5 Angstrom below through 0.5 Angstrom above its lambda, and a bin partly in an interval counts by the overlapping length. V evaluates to 0.5 Angstrom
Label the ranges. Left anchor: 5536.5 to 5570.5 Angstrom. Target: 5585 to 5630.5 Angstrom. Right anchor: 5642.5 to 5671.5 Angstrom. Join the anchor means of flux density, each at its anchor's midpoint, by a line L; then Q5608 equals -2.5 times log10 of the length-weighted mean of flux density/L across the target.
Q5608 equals 0.07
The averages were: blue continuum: 16.3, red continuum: 17.1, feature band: 15.7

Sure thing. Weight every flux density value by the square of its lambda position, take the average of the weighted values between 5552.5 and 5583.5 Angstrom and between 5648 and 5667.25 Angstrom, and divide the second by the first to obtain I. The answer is 1.10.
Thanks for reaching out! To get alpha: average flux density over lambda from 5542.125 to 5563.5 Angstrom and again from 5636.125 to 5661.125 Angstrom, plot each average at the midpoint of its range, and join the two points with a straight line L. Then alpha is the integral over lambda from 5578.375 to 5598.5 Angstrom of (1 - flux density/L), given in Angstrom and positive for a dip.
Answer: 2.2 Angstrom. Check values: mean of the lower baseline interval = 16.6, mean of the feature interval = 15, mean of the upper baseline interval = 17.2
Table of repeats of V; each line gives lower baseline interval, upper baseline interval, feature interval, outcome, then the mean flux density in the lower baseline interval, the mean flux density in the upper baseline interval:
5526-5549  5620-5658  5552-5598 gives 2.3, 16.2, 17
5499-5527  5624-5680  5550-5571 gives -0.4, 15.5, 17.1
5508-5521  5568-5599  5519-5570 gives -3.6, 15.2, 15.2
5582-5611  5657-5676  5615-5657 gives -1.7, 15.3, 16.9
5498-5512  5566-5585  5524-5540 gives -0.7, 15.3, 15.6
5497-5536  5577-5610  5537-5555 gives -1.1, 15.6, 15.3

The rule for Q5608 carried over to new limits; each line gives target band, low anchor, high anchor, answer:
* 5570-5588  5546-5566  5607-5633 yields 0.073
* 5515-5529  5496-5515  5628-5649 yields -0.034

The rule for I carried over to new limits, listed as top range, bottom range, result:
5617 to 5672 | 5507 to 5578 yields 1.10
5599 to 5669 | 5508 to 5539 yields 1.10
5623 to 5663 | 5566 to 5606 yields 1.14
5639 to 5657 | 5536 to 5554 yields 1.10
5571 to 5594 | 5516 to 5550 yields 0.96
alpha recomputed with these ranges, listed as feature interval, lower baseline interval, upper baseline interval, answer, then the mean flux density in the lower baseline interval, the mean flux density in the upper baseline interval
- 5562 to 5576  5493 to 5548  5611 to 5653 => 0.5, 15.8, 16.8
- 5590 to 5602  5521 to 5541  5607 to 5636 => 1.1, 16.1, 16.4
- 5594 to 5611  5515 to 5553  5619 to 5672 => 1.0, 16.2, 17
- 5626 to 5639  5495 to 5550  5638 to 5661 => 0.1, 15.8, 17.2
